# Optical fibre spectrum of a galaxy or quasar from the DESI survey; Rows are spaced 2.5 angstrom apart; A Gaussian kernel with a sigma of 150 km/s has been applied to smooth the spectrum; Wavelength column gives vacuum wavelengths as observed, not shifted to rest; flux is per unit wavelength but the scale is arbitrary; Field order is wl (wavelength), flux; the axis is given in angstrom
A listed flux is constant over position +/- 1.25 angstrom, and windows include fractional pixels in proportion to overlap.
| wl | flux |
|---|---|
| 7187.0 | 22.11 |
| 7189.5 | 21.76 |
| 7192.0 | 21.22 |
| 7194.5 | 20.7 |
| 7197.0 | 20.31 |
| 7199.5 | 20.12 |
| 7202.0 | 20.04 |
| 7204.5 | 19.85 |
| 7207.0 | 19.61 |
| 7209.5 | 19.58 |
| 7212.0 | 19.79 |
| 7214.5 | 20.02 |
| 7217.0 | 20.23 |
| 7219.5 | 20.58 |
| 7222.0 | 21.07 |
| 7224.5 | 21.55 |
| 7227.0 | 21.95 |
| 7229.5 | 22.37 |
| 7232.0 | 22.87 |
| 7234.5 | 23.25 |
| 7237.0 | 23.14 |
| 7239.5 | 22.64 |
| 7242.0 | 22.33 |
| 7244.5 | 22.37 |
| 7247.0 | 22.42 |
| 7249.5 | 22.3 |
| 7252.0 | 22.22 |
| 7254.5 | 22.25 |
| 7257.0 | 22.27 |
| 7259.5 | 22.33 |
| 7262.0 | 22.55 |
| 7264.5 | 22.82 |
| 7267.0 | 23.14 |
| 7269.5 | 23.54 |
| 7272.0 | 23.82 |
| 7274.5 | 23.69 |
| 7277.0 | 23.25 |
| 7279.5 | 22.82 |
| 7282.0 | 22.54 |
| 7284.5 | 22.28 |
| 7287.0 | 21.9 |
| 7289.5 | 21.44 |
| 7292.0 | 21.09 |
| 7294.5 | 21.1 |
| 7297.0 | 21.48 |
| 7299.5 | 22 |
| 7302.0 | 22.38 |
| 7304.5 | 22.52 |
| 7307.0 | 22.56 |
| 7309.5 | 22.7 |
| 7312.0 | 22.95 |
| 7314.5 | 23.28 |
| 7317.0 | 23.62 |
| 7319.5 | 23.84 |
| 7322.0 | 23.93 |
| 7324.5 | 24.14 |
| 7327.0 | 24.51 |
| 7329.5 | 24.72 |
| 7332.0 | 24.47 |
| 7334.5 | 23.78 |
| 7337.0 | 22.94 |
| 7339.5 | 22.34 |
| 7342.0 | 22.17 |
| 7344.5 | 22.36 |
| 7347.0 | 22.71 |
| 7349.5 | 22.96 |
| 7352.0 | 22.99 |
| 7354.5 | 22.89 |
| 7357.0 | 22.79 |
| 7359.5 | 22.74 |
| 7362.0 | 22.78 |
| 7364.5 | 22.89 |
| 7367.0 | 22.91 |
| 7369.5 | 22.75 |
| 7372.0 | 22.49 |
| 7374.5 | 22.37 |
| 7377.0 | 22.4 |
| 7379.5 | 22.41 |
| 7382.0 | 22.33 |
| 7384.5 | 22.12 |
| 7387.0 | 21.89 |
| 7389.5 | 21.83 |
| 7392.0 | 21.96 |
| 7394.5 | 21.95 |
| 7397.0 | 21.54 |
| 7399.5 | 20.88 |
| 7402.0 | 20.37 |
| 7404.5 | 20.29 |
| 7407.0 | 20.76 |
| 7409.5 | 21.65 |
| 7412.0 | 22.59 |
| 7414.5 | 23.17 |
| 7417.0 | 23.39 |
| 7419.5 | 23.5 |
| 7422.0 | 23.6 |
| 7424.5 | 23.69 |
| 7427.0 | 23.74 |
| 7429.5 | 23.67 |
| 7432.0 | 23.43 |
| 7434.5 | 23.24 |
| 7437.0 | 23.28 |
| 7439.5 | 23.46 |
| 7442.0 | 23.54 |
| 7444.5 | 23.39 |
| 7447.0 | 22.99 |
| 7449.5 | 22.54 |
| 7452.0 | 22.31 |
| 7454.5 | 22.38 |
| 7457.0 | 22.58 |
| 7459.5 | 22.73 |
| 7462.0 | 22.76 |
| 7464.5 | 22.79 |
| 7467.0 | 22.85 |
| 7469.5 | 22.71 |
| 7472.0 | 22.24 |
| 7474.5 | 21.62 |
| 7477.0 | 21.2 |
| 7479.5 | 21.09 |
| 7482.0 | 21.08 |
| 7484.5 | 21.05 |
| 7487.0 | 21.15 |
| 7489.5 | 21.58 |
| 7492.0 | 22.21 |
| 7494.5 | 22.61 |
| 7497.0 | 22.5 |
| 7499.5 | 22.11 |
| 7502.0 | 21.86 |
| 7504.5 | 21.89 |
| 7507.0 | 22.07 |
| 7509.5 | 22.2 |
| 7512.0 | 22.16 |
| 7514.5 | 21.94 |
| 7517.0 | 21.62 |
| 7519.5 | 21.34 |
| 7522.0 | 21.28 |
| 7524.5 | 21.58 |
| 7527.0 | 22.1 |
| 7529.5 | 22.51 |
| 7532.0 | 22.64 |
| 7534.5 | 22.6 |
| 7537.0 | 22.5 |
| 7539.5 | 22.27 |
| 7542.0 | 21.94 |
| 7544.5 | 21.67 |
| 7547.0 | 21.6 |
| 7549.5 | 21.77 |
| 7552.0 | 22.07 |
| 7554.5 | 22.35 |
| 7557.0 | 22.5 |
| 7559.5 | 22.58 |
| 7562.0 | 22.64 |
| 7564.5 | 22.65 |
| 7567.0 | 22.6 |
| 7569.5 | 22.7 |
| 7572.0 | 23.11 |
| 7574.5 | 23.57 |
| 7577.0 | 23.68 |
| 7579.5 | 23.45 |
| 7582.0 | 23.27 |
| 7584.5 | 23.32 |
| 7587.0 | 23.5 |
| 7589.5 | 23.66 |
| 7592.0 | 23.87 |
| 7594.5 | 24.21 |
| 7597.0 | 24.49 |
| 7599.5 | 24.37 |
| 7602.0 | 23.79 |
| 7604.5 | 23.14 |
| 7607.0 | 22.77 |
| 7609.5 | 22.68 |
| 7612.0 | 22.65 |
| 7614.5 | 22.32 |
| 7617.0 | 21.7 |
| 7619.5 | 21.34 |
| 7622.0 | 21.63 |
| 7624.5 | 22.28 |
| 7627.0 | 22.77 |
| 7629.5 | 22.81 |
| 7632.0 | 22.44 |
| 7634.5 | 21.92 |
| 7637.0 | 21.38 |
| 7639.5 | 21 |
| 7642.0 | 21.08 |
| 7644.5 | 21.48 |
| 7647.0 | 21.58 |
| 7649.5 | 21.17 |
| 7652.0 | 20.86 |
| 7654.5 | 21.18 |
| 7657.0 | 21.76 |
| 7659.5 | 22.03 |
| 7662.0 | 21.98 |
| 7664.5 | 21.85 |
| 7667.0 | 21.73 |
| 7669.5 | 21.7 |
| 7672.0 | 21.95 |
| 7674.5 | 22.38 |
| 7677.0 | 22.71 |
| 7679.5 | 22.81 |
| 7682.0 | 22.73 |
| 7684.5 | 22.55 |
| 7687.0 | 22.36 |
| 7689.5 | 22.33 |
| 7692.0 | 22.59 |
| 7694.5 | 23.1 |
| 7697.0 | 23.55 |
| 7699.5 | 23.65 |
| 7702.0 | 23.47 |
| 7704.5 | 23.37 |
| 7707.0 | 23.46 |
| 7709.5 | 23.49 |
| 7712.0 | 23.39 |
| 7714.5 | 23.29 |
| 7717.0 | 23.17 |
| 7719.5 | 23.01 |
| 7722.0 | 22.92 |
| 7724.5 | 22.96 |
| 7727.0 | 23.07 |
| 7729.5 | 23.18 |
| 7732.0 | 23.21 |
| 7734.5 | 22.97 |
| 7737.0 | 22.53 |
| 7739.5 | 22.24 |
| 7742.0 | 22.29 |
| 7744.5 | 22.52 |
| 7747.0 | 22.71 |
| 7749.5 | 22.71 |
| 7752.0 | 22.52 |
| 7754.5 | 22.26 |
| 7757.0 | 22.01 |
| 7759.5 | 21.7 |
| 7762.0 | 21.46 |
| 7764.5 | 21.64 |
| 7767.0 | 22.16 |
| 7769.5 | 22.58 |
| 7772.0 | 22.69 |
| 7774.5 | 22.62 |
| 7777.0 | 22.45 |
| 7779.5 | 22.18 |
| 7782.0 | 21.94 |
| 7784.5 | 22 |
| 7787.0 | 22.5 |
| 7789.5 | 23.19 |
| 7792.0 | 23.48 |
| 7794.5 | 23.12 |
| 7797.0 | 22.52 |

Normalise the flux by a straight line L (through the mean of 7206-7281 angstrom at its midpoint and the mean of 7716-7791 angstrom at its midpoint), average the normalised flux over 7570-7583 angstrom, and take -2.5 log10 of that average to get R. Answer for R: -0.048 mag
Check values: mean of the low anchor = 22.1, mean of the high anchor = 22.5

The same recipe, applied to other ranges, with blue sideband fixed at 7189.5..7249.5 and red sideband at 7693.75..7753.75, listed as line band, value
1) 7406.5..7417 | -0.018 mag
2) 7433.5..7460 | -0.044 mag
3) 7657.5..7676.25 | 0.042 mag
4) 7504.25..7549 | 0.017 mag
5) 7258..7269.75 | -0.069 mag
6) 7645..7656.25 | 0.075 mag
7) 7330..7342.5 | -0.079 mag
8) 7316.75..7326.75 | -0.113 mag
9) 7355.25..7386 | -0.039 mag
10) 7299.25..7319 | -0.062 mag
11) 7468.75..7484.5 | 0.029 mag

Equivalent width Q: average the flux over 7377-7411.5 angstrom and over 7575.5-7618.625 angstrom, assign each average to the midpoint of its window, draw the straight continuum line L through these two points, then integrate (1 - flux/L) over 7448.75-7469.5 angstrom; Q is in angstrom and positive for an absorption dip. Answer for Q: -0.4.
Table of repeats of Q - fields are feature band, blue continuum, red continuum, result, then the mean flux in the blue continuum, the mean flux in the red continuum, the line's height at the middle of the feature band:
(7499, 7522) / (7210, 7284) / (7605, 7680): 0.2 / 22.3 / 21.9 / 22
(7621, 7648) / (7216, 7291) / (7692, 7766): 1.0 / 22.4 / 22.8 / 22.7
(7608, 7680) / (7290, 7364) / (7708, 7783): 2.5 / 22.9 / 22.6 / 22.7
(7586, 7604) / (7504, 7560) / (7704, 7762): -1.4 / 22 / 22.8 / 22.3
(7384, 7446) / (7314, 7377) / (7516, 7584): 1.0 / 23.2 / 22.4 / 22.9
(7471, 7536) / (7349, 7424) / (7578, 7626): 2.5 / 22.3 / 23.1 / 22.7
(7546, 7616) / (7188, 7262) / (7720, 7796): -2.8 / 21.4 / 22.5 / 22.2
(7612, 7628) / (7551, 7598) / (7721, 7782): 0.7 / 23.2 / 22.5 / 23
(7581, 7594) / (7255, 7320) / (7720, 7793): -0.6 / 22.6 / 22.5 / 22.5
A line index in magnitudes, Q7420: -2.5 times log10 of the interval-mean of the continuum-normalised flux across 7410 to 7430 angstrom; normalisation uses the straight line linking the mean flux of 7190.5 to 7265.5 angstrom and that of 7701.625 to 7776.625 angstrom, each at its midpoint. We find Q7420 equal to -0.07 mag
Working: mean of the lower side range 21.5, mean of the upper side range 22.7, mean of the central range 23.3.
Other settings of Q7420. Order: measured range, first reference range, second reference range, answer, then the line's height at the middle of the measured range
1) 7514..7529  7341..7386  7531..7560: 0.03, 22.2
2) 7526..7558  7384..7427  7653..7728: 0.01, 22.4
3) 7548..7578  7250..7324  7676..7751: 0.01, 22.8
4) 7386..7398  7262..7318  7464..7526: 0.02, 22.2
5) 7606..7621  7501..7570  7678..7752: 0.01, 22.5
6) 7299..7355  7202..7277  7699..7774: -0.05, 22.1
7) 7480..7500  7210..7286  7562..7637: 0.05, 22.7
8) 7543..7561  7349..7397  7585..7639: 0.03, 22.7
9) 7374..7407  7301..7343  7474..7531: 0.05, 22.8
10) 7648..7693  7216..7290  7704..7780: 0.03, 22.6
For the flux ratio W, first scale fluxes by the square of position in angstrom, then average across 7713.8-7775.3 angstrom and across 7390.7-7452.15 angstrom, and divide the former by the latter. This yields 1.1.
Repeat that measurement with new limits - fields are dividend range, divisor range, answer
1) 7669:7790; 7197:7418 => 1.14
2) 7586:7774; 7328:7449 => 1.07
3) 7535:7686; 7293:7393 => 1.06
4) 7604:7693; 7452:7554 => 1.04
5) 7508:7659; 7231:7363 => 1.06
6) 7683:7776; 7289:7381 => 1.11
